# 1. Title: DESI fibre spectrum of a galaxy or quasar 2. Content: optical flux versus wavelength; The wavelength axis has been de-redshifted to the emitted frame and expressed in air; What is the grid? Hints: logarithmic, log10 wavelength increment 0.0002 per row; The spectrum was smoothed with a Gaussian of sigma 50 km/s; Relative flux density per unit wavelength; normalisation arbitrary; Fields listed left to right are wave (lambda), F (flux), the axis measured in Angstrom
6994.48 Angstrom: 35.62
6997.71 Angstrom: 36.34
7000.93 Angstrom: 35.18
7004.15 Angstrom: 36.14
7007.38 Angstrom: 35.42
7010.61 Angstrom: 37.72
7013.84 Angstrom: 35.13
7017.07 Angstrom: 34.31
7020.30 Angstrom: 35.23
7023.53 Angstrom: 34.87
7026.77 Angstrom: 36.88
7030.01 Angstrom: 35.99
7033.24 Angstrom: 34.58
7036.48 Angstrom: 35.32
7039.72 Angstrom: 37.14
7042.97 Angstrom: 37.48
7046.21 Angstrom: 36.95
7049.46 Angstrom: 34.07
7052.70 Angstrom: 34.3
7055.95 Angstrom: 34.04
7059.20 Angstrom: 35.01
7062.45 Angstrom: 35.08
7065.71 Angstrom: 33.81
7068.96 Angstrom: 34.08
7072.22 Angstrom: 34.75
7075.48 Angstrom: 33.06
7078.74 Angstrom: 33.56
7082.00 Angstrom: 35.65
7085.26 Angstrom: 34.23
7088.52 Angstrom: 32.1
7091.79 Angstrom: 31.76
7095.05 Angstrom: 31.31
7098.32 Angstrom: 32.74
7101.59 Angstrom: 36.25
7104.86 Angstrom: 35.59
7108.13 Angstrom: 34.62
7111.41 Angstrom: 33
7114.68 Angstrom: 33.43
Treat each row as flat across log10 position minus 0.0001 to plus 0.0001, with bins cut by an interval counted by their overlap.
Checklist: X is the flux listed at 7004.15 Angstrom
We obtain 36.14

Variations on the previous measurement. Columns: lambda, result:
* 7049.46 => 34.07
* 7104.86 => 35.59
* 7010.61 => 37.72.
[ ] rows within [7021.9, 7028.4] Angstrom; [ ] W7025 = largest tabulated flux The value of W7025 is 36.88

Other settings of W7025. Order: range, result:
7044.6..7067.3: 36.95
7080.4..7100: 35.65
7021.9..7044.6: 37.48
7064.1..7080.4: 34.75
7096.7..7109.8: 36.25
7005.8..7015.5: 37.72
